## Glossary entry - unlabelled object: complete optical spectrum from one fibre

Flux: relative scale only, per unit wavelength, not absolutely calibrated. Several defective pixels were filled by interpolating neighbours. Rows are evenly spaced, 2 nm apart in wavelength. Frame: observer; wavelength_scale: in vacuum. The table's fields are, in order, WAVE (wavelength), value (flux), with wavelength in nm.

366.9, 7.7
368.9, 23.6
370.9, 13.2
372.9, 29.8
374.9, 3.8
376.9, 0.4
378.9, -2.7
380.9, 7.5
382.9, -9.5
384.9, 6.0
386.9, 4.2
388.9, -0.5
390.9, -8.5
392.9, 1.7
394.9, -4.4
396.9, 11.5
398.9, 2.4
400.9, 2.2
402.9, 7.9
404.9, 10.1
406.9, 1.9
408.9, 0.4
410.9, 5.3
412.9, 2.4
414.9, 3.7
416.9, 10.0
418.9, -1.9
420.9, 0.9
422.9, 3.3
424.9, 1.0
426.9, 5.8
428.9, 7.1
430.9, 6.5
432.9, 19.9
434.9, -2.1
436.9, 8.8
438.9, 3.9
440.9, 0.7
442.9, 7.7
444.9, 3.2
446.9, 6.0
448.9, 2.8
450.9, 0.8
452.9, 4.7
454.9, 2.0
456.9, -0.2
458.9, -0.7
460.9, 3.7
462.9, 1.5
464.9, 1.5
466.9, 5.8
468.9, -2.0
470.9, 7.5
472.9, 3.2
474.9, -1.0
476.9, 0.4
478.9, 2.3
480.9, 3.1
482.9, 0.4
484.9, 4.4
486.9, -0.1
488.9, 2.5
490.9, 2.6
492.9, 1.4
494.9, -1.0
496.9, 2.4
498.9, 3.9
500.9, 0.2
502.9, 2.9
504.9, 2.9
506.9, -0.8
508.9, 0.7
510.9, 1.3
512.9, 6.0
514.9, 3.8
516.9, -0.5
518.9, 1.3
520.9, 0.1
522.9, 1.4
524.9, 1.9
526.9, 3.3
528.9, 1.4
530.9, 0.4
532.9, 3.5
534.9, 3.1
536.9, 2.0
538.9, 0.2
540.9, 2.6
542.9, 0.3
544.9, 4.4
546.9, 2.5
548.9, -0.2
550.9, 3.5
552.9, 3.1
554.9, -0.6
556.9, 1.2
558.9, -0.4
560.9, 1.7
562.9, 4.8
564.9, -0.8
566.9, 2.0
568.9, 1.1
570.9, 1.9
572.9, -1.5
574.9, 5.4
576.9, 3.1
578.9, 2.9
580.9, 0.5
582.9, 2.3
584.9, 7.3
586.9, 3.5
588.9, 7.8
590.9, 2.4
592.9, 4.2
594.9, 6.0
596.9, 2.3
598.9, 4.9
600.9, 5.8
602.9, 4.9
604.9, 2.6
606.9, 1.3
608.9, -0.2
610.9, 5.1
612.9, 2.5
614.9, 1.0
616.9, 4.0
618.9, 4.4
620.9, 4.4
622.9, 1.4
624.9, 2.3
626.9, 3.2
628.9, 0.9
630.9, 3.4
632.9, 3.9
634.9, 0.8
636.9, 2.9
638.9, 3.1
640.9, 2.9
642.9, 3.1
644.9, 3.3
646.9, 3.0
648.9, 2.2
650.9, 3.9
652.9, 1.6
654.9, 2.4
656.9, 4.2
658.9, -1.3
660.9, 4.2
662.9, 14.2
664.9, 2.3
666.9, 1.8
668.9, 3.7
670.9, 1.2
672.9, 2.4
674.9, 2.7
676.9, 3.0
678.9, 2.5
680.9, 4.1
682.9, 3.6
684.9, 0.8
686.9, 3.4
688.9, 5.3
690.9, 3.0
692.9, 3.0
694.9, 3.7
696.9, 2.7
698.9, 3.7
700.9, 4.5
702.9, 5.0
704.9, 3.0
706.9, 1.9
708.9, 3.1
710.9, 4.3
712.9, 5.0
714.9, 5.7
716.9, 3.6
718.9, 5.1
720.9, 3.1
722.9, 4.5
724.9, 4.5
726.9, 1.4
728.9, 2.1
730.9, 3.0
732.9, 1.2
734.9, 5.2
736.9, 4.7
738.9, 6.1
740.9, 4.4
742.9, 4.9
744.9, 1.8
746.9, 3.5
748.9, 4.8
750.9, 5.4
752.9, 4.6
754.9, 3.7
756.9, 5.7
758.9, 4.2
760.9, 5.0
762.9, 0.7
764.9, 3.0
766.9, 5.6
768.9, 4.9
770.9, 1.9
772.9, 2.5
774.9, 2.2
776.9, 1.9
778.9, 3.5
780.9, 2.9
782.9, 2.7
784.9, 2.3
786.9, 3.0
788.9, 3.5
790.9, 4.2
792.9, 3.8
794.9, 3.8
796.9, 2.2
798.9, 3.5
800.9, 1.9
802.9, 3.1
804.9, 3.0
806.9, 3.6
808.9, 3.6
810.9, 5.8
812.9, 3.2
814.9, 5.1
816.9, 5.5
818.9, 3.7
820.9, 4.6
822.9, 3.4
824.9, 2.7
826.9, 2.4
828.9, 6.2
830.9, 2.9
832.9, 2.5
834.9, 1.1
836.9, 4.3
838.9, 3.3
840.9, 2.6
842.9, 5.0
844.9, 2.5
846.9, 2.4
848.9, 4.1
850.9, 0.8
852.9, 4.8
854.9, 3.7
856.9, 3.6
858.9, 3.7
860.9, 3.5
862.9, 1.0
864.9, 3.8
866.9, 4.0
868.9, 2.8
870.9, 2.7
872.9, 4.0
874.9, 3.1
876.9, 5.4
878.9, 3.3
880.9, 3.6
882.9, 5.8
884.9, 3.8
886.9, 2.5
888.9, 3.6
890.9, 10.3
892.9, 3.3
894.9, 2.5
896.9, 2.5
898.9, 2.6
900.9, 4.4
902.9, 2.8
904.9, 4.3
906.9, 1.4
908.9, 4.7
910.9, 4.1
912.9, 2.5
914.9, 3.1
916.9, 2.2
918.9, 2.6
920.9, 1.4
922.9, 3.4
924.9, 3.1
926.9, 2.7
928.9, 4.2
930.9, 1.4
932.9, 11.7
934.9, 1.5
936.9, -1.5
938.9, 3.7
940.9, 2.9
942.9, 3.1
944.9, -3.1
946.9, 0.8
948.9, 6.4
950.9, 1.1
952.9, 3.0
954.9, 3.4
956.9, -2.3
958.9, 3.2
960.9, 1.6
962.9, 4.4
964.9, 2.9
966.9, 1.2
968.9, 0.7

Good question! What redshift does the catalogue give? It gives 0.778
